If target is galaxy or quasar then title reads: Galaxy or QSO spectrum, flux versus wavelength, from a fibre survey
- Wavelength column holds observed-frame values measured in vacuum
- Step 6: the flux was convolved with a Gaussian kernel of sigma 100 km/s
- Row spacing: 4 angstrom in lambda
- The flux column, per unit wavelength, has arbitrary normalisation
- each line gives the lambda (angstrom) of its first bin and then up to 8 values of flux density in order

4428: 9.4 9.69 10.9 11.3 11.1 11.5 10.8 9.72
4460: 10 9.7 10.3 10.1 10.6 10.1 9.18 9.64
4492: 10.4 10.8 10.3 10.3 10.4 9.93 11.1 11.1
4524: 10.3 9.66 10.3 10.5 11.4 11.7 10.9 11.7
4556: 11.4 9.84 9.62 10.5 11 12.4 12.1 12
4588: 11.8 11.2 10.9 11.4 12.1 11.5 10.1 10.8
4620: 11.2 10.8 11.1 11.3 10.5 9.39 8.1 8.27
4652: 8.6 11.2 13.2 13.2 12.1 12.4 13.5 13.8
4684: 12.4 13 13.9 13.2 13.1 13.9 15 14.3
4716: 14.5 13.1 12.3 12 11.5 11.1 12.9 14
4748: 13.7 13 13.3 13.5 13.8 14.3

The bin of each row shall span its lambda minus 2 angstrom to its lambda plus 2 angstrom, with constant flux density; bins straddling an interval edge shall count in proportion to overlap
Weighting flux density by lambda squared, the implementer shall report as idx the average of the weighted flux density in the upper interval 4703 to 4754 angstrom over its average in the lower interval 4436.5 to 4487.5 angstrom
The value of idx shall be 1.43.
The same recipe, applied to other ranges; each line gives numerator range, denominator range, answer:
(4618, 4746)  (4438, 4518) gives 1.28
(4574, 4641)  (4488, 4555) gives 1.09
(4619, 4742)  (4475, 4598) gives 1.20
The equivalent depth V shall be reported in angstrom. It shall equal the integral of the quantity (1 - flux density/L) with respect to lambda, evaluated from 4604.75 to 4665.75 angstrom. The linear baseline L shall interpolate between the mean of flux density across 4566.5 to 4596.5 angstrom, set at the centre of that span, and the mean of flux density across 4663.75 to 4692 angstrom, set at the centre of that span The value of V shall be 8.4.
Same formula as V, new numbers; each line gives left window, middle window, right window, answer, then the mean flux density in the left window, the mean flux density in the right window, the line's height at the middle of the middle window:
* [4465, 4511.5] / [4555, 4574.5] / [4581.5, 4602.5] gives 1.2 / 10.2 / 11.5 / 11.1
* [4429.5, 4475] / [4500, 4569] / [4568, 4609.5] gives 3.2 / 10.5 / 11.6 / 11.1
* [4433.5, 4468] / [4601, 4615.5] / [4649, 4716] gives 1.1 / 10.6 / 12.9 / 12.2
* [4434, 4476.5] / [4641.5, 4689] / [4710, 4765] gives 3.2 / 10.5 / 13.1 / 12.4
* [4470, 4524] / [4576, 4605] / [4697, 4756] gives -0.5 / 10.3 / 13.2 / 11.5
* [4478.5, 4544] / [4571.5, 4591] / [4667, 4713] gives -0.6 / 10.4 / 13.4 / 11.6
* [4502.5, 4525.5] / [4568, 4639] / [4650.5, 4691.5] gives 2.2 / 10.5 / 12.4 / 11.6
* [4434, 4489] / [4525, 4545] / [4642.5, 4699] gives 0.5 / 10.4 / 12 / 10.9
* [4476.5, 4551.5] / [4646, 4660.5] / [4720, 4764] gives 2.3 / 10.5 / 12.8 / 11.9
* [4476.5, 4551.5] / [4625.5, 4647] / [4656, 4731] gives 4.0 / 10.5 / 13.2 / 12.3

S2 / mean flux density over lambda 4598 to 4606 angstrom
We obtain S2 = 11.8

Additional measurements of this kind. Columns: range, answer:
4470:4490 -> 9.92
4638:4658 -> 9.11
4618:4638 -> 11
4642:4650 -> 8.18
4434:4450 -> 11.2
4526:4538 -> 10.2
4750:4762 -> 13.3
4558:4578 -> 10.7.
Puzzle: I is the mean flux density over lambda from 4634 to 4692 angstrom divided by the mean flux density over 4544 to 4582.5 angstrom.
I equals 1.0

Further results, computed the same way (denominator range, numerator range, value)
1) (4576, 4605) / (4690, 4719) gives 1.19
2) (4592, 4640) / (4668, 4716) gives 1.23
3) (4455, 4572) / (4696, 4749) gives 1.27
